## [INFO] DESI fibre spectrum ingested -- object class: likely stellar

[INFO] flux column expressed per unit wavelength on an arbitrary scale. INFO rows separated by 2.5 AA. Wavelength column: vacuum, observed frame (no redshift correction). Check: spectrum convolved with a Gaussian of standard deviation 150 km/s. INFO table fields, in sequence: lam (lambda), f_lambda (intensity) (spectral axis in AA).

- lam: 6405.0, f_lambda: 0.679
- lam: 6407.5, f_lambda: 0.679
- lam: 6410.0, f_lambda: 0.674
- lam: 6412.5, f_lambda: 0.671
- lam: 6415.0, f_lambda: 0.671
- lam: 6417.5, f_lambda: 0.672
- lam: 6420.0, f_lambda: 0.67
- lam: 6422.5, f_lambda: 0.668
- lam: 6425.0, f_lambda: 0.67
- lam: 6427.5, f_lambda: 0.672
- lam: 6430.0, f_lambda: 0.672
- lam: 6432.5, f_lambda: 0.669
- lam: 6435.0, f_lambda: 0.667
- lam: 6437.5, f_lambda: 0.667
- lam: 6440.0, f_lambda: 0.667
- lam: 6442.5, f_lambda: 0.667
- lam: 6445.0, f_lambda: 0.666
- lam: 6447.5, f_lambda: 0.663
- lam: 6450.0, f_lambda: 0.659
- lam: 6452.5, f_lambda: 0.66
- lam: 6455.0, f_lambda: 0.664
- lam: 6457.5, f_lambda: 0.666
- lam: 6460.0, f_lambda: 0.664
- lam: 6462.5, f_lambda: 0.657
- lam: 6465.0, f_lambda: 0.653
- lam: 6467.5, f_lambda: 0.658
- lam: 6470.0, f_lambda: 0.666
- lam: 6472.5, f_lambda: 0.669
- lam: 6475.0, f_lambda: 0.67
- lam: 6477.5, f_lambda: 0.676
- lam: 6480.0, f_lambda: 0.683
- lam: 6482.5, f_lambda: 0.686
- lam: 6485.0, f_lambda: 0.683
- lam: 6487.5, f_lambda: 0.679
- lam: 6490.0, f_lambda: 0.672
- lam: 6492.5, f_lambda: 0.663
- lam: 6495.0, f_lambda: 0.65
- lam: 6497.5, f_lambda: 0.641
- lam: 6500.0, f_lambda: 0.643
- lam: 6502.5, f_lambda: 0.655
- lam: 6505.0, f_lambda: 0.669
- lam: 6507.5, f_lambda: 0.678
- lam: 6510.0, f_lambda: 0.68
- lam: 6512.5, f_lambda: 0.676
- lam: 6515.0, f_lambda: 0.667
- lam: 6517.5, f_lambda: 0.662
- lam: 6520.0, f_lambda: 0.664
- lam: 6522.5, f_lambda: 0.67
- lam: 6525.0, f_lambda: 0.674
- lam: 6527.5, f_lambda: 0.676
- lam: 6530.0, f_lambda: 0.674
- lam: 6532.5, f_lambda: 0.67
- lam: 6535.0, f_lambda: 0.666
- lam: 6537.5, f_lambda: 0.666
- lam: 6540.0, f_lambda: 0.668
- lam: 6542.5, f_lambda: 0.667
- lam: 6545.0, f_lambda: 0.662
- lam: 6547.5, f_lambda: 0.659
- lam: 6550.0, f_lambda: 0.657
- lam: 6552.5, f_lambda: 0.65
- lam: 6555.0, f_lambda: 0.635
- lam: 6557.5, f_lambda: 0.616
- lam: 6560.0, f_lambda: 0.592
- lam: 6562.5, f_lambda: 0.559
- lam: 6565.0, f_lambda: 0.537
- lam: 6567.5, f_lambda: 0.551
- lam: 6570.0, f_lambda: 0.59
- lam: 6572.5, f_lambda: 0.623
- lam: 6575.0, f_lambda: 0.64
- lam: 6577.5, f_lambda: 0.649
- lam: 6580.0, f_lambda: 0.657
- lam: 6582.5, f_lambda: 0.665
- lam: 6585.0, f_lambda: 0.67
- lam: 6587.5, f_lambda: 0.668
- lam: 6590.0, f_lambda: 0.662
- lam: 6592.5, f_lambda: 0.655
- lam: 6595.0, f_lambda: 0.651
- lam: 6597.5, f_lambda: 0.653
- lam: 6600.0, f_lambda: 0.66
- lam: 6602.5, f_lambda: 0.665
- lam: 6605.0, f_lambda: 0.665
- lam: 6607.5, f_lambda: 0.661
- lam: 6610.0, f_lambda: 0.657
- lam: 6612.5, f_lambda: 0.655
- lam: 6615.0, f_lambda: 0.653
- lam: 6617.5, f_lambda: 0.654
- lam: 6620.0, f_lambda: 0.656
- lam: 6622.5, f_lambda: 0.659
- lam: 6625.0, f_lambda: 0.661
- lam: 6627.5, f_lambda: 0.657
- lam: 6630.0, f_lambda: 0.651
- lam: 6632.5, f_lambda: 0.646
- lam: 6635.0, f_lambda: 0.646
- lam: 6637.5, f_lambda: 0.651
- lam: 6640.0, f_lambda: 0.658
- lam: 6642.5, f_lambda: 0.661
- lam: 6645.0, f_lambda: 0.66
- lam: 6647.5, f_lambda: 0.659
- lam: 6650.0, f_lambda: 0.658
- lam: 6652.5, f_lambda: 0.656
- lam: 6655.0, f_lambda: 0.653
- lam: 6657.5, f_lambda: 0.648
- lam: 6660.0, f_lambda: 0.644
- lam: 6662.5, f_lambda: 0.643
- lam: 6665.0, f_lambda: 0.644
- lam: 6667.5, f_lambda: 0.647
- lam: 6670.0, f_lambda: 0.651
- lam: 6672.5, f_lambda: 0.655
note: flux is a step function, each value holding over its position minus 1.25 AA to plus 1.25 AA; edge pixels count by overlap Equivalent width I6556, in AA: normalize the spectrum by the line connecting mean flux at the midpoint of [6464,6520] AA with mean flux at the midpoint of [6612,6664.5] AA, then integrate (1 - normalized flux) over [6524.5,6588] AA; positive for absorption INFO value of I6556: 2.11 AA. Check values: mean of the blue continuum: 0.667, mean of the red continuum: 0.654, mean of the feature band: 0.639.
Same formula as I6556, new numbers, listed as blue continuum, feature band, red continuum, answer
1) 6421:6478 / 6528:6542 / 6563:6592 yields -0.64 AA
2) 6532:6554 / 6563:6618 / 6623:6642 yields 1.34 AA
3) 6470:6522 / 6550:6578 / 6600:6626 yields 2.44 AA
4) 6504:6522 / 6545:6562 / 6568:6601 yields 0.62 AA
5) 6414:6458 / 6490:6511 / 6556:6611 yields -0.25 AA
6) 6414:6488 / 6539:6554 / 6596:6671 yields 0.03 AA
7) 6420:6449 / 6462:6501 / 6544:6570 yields -1.21 AA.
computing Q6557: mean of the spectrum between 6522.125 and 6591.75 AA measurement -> 0.642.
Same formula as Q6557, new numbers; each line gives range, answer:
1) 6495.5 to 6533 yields 0.666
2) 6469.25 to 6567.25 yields 0.656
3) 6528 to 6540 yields 0.669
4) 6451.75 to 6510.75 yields 0.666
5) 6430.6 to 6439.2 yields 0.668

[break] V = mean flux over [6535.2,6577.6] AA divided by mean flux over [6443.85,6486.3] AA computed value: 0.9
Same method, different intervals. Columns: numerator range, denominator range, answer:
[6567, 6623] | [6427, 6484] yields 0.97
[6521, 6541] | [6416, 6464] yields 1.01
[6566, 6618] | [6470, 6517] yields 0.97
